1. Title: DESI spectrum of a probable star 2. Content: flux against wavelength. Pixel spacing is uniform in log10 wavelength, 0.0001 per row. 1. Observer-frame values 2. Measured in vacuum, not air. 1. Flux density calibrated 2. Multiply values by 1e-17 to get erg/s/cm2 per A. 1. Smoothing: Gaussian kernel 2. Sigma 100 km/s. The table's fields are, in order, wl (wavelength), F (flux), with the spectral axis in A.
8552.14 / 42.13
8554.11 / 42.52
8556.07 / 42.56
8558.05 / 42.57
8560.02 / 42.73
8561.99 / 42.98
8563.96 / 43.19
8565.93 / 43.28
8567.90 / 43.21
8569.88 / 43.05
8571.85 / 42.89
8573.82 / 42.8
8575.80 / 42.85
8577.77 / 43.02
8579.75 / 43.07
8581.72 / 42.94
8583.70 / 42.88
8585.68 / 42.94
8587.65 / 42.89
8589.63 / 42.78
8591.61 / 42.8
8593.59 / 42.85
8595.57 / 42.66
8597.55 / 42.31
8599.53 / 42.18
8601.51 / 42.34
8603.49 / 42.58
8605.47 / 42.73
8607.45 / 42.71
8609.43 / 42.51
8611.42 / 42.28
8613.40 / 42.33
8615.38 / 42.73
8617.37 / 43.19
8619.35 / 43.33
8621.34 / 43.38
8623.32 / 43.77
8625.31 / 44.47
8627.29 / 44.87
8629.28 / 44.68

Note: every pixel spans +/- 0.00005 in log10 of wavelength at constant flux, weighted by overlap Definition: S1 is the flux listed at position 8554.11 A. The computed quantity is 42.52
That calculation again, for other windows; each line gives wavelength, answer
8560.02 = 42.73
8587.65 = 42.89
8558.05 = 42.57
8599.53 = 42.18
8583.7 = 42.88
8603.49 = 42.58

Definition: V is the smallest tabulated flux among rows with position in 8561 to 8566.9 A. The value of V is 42.98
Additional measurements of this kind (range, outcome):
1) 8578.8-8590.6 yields 42.78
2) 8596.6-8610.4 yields 42.18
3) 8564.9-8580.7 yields 42.8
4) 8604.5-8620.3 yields 42.28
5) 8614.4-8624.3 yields 42.73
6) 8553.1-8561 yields 42.52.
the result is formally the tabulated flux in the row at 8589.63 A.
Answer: 42.78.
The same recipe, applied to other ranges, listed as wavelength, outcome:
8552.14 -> 42.13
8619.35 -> 43.33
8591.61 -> 42.8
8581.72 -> 42.94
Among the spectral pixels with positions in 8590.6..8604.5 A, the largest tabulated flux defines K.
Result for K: 42.85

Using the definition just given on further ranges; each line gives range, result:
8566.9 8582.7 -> 43.21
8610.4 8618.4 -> 43.19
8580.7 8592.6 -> 42.94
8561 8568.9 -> 43.28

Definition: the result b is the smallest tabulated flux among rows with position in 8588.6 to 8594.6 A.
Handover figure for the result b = 42.78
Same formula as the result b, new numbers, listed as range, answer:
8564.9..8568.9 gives 43.21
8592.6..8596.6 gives 42.66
